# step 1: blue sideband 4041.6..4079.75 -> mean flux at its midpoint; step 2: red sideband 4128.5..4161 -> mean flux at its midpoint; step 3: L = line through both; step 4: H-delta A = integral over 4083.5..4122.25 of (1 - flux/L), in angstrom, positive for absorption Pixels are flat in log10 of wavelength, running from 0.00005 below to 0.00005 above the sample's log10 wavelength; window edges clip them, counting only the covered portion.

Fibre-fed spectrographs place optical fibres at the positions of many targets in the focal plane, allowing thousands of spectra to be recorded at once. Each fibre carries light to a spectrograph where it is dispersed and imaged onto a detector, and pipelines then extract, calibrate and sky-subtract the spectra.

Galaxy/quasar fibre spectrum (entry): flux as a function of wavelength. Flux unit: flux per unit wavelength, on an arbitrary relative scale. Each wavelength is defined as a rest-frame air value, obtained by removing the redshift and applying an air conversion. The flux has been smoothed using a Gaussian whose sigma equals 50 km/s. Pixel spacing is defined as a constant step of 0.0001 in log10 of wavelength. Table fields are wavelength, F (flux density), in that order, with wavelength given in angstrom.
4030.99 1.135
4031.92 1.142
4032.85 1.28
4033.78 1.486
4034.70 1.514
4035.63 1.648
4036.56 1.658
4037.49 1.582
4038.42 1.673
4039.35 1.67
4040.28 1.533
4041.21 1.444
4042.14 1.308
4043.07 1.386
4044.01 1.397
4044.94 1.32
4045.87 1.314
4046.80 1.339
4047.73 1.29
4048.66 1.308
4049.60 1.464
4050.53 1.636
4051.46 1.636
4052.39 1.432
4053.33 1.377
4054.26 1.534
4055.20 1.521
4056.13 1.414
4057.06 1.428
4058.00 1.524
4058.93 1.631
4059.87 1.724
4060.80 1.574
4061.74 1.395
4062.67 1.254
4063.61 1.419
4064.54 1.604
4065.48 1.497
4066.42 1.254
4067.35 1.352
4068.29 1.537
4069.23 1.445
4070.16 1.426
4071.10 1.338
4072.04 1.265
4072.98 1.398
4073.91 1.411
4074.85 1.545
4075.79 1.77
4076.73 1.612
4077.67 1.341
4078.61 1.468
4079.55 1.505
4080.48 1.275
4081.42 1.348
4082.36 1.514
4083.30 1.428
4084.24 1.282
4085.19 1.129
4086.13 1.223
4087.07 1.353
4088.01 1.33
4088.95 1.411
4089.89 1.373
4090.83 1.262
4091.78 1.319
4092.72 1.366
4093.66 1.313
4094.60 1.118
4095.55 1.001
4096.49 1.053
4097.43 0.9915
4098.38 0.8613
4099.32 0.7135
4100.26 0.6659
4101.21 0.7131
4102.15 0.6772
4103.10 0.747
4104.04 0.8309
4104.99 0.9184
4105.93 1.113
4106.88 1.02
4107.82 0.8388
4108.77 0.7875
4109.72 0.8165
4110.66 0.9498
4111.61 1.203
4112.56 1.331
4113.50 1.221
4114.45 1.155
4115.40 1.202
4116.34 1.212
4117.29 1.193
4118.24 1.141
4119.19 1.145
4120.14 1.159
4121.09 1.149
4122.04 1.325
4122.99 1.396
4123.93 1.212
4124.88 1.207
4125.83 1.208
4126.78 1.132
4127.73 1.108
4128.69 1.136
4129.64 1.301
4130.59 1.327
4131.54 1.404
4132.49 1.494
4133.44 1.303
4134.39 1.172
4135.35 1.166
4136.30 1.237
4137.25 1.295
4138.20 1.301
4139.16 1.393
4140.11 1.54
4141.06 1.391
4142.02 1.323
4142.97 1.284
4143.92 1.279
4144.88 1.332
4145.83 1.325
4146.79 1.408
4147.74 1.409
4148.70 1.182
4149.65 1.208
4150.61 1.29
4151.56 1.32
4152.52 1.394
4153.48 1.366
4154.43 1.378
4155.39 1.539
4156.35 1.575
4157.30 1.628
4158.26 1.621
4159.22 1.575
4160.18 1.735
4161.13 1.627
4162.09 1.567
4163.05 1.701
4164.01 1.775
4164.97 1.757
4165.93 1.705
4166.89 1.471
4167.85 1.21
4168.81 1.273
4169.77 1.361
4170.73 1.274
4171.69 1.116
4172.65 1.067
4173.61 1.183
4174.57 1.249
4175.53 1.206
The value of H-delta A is 8.9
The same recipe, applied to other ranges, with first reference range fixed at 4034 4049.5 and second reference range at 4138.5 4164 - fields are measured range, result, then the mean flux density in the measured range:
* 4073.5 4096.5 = 1.57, 1.36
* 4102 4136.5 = 7.41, 1.14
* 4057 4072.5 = 0.07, 1.45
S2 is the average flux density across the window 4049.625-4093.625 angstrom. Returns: 1.43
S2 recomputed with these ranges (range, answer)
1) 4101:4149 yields 1.18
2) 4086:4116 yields 1.06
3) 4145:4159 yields 1.4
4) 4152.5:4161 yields 1.55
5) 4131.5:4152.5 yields 1.32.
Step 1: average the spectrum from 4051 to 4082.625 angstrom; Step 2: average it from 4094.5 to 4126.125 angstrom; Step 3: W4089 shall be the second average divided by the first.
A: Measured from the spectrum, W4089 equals 0.71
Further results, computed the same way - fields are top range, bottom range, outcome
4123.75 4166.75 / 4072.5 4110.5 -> 1.19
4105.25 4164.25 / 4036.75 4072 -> 0.89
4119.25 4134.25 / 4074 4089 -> 0.89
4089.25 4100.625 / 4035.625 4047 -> 0.74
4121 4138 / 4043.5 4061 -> 0.86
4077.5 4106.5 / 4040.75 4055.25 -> 0.81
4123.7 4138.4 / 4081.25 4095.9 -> 0.96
